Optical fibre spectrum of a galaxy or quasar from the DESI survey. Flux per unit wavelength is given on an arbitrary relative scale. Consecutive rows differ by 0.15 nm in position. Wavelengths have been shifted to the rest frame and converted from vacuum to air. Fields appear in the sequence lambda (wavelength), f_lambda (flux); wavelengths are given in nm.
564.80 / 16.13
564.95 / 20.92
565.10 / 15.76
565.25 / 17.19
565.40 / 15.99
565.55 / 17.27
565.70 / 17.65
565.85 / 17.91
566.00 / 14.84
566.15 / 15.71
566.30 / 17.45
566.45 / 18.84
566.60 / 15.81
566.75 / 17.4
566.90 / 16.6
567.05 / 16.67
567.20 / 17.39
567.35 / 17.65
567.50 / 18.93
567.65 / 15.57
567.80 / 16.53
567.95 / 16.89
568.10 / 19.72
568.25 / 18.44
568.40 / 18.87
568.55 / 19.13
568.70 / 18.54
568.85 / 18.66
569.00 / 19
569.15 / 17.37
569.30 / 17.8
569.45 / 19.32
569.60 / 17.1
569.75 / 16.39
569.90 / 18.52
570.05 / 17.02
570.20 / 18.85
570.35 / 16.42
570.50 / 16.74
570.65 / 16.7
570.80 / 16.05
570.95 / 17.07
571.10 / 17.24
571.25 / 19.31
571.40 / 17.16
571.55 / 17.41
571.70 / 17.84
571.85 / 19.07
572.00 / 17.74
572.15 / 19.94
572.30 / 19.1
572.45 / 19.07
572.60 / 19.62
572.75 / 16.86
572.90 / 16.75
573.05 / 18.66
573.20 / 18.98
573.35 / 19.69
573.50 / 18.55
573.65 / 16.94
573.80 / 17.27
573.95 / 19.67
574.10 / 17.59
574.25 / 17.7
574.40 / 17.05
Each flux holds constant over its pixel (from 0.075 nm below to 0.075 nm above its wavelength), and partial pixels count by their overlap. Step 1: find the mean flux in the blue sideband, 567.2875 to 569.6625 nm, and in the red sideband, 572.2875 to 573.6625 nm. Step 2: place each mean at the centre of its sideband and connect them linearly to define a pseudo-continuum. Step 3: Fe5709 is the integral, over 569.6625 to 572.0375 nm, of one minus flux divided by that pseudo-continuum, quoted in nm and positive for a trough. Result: 0.11 nm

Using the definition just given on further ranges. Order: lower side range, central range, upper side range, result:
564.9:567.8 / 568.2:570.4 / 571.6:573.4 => -0.04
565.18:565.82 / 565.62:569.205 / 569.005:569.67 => 0.00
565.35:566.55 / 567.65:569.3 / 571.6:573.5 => -0.05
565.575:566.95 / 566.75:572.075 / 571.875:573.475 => 0.02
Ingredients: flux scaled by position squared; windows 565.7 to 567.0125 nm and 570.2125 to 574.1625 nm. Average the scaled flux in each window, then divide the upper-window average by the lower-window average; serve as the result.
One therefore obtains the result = 1.1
